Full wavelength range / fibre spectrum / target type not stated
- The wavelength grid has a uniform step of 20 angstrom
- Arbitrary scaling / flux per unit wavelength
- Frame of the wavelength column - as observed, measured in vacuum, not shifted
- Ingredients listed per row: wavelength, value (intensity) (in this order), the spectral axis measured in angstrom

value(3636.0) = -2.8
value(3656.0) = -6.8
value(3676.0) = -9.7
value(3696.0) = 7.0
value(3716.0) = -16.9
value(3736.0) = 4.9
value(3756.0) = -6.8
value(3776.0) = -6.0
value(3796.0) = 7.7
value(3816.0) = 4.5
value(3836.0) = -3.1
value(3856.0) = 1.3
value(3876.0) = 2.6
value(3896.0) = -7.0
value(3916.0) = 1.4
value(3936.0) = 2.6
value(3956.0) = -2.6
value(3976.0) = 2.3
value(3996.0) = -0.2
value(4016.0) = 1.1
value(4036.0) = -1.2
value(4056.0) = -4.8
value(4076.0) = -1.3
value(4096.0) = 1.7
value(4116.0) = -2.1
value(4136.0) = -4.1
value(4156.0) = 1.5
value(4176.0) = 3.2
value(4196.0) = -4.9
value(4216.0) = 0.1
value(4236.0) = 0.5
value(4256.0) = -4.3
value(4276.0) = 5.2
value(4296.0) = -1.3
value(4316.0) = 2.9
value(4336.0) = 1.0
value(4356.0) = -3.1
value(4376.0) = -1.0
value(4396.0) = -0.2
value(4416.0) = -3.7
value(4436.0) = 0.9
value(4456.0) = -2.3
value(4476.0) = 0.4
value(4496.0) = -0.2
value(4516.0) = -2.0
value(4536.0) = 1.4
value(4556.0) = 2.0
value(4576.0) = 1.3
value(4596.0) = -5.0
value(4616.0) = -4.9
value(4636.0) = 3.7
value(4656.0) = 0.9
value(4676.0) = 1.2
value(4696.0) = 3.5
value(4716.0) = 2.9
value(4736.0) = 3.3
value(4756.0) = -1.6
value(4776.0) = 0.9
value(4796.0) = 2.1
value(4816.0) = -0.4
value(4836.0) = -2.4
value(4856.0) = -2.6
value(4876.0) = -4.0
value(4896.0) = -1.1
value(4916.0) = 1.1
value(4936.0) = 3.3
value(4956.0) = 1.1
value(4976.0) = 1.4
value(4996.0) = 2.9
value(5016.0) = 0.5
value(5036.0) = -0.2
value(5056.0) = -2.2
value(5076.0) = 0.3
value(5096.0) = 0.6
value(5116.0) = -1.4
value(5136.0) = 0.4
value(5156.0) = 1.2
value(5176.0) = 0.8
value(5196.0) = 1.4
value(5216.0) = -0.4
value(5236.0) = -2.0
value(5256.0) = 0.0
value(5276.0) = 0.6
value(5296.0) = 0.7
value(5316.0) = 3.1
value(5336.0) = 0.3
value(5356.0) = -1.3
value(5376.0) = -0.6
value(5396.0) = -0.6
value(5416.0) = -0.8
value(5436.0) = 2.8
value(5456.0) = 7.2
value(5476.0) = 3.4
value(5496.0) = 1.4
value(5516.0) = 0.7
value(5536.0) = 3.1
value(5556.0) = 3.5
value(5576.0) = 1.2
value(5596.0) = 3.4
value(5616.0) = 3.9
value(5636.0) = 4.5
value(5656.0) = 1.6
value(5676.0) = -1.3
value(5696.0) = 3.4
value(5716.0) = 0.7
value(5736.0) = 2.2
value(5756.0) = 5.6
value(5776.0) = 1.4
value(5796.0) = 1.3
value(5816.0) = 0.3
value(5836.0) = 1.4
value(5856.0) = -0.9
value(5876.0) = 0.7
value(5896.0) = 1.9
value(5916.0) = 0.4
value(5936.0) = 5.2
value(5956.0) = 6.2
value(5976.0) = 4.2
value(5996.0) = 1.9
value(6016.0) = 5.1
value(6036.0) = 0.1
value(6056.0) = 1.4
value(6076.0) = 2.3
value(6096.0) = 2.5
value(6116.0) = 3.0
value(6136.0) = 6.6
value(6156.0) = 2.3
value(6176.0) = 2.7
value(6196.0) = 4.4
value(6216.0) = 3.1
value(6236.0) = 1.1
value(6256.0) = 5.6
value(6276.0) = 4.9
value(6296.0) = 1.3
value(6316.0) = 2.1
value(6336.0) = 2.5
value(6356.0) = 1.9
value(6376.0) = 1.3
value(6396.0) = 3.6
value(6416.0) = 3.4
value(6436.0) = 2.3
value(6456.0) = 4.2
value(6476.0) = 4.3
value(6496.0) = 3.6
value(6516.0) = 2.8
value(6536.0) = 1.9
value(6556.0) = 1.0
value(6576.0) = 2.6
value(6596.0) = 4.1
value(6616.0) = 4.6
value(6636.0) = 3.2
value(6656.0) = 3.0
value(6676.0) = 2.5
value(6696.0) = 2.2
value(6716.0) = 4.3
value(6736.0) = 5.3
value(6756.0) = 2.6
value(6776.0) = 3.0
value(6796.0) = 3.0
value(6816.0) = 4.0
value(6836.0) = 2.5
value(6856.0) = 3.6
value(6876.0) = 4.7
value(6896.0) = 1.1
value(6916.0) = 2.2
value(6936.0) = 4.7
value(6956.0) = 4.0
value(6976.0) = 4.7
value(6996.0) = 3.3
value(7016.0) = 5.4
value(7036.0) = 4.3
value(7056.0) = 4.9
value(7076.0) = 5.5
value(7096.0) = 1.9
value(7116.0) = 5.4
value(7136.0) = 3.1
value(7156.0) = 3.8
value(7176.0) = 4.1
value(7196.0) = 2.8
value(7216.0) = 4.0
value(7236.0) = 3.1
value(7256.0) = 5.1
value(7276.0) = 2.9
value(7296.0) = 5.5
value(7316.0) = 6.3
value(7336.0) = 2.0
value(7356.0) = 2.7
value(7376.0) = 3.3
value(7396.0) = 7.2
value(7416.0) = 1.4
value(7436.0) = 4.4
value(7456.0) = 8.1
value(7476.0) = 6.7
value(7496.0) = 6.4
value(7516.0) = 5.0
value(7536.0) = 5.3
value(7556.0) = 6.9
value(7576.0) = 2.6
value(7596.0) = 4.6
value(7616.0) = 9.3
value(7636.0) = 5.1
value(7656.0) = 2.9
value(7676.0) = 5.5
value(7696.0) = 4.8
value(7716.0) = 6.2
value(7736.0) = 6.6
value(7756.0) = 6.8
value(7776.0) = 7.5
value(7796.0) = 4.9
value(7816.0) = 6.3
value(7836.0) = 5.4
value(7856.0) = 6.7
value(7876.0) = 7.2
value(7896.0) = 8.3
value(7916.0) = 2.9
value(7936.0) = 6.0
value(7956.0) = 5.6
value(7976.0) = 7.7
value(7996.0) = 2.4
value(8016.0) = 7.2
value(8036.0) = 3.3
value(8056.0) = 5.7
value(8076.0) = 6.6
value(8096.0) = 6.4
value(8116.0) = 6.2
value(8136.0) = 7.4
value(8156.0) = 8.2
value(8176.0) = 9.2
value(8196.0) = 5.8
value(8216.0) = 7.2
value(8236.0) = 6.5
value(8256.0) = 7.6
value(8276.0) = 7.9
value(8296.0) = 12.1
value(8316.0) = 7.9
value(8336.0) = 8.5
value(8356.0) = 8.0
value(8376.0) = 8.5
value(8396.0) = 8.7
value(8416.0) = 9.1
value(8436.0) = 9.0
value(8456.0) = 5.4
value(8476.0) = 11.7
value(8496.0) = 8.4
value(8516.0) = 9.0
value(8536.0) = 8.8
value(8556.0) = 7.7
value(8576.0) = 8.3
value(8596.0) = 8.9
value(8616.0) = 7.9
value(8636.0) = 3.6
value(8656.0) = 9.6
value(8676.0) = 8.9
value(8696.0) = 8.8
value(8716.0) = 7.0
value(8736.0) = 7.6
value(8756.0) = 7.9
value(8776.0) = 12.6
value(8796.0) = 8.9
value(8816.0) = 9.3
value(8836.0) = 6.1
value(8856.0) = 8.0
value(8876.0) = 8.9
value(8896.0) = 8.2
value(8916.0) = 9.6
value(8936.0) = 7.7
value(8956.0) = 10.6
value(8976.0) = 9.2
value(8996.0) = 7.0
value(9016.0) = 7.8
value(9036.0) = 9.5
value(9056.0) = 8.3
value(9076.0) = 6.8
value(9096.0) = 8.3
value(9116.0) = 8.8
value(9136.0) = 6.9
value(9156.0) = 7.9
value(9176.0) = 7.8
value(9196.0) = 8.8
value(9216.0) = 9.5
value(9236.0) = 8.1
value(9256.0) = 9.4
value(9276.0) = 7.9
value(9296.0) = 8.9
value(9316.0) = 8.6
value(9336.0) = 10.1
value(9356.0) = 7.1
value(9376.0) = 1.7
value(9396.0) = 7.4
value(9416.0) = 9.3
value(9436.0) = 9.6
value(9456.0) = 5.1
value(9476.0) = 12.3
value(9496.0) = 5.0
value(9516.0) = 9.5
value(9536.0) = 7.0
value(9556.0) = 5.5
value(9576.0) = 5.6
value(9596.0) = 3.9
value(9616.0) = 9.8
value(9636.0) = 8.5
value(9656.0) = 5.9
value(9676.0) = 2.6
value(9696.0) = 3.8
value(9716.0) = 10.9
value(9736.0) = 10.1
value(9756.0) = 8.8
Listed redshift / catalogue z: 0.87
